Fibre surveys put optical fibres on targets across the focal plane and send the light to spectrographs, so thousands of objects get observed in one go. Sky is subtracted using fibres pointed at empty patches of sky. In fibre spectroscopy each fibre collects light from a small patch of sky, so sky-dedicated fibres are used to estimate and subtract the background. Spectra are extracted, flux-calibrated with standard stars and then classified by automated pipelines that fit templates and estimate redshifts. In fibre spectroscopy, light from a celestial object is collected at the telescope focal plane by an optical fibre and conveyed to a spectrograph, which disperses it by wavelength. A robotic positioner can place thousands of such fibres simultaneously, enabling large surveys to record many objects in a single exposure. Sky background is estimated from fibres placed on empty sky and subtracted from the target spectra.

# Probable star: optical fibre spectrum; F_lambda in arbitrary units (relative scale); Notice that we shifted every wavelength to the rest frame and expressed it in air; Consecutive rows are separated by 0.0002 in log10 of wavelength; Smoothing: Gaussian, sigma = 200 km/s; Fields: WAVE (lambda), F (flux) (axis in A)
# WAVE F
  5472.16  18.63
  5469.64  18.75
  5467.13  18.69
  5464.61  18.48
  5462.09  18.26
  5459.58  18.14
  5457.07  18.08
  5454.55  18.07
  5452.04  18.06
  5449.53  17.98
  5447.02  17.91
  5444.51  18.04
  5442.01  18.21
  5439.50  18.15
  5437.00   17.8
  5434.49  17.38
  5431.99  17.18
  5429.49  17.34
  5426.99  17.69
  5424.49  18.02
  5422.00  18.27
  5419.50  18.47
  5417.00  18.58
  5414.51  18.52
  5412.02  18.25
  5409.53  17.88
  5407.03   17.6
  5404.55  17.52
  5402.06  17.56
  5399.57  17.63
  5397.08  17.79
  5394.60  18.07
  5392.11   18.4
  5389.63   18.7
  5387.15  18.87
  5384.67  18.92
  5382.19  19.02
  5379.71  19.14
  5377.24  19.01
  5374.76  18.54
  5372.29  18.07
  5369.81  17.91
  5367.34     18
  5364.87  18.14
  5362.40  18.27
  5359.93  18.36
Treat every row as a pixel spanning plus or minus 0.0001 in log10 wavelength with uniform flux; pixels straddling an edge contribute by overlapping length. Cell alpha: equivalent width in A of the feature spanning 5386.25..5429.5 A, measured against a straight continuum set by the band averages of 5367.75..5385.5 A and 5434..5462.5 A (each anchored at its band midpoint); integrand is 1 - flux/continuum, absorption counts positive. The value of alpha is 0.7 A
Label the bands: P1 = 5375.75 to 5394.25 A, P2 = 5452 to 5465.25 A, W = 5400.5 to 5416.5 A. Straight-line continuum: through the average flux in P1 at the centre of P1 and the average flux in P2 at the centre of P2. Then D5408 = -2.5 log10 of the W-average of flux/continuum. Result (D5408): 0.04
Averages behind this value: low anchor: 18.8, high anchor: 18.2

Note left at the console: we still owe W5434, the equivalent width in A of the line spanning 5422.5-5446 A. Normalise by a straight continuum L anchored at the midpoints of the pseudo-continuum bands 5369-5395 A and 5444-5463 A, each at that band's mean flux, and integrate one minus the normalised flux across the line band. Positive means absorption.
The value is 0.6 A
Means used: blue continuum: 18.6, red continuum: 18.1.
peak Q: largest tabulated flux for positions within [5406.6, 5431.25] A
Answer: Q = 18.58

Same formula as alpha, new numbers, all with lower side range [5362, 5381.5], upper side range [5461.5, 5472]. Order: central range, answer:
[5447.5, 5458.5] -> 0.3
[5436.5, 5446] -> 0.2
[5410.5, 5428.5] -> 0.2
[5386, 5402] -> 0.2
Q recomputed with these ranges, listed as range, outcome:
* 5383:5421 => 18.92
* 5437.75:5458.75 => 18.21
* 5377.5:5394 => 19.14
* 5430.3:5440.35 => 18.15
